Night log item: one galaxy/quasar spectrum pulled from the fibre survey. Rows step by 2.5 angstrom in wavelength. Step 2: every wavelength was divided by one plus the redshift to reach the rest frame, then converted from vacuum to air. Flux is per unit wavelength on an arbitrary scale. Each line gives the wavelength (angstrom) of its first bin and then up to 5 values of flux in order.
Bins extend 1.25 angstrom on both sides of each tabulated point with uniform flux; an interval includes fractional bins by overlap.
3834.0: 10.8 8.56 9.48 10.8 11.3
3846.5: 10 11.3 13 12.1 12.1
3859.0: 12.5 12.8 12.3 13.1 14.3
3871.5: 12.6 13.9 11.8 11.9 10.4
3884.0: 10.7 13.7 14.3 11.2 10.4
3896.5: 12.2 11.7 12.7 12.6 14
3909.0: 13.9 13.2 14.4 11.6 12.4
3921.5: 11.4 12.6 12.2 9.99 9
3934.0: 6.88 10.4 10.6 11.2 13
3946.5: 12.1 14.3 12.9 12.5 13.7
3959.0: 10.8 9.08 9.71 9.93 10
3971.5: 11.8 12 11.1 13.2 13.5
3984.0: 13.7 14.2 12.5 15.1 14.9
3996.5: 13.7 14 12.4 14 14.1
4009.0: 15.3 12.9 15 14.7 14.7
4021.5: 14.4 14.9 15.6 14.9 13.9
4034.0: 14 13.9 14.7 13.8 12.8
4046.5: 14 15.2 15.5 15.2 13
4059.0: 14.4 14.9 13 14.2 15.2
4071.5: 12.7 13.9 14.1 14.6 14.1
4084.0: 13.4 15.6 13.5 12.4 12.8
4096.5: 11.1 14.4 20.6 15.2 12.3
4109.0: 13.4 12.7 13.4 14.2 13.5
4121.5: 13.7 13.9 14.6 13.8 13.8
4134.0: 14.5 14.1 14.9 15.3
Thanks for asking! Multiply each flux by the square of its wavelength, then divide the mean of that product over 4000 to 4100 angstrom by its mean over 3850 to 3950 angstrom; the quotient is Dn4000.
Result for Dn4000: 1.25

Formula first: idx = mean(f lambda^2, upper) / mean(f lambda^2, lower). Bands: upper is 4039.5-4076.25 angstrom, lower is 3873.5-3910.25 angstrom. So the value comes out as 1.25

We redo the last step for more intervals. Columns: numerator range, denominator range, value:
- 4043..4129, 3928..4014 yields 1.21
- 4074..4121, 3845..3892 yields 1.27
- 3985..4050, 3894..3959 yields 1.24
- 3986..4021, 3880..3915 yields 1.19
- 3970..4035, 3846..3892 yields 1.20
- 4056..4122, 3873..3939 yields 1.29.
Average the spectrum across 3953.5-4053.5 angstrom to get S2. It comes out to 13.4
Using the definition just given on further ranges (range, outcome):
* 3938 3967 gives 11.7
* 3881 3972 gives 11.7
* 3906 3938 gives 11.6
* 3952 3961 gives 12.1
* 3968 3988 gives 12.5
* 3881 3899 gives 11.9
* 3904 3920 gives 13.2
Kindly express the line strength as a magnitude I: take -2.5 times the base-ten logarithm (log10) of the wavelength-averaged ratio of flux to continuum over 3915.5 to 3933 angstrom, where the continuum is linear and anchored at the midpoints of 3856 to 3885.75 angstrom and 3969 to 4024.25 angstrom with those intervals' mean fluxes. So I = 0.150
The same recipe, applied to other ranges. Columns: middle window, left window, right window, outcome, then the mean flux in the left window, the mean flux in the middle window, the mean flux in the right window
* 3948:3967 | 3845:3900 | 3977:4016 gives 0.146 mag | 12.2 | 11.6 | 13.9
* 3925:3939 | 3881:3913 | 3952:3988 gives 0.231 mag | 12.4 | 9.83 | 11.8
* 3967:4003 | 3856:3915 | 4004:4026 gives 0.091 mag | 12.6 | 12.9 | 14.5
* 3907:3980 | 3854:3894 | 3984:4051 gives 0.147 mag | 12.4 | 11.6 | 14.2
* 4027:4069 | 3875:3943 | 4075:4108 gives -0.053 mag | 11.8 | 14.3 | 14.2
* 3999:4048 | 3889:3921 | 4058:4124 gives -0.059 mag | 12.6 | 14.2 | 14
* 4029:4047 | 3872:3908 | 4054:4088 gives -0.012 mag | 12.3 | 13.9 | 14.1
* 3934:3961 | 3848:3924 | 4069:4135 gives 0.096 mag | 12.5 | 11.8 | 14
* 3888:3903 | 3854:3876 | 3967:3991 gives 0.061 mag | 12.9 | 12.1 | 12.4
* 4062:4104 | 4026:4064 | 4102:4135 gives -0.003 mag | 14.3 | 14.1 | 13.9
